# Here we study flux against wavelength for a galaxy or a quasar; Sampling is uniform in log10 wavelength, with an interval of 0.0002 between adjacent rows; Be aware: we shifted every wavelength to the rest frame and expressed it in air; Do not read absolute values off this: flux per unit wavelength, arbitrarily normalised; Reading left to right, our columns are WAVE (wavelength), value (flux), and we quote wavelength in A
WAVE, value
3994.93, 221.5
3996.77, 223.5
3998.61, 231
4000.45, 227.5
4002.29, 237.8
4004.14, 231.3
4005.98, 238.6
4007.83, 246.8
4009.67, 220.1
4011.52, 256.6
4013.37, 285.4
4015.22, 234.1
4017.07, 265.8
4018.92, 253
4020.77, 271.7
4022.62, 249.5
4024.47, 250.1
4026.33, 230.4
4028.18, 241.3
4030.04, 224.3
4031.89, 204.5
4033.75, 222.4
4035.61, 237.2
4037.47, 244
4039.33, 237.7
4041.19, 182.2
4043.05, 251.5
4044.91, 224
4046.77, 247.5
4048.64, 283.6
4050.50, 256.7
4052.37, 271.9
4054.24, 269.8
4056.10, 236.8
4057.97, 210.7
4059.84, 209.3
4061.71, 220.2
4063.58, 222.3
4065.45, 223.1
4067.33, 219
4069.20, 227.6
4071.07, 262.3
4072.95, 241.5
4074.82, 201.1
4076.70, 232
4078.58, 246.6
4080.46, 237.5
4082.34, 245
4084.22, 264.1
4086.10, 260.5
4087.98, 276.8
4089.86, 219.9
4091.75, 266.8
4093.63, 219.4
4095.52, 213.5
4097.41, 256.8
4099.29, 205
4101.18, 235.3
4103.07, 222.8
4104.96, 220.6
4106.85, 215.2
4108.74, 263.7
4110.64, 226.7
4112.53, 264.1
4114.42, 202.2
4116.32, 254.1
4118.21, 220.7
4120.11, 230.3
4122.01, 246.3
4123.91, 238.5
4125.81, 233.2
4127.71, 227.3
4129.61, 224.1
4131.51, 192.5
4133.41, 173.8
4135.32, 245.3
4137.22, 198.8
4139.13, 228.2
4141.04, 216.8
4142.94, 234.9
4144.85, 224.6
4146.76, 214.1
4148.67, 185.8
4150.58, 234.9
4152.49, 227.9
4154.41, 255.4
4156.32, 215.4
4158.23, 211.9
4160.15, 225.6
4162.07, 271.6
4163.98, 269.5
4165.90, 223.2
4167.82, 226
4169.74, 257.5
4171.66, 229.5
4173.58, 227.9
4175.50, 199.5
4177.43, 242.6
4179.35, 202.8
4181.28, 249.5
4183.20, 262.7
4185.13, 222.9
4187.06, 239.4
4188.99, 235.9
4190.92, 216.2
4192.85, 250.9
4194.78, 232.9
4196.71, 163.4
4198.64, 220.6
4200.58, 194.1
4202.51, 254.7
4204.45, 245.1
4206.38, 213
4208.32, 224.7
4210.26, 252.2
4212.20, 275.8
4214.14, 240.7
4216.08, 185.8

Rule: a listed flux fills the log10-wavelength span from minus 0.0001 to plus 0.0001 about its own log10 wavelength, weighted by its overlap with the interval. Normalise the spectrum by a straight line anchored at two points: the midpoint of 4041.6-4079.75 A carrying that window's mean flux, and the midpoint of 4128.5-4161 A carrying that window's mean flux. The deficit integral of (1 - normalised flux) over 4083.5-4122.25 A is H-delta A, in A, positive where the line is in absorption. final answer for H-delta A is -1.6 A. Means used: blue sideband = 237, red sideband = 218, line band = 237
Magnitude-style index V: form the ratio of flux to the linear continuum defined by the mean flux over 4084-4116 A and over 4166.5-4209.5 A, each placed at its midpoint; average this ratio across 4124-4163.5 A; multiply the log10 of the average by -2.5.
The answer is 0.044 mag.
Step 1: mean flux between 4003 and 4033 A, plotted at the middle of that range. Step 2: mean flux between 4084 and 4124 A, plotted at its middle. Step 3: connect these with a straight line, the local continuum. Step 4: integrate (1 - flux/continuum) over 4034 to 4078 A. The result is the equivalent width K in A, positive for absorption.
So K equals 1.0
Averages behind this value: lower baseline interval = 244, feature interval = 235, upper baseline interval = 237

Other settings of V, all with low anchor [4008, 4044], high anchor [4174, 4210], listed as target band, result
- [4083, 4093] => -0.09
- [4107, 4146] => 0.02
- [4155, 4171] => -0.04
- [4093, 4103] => 0.04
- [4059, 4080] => 0.04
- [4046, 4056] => -0.11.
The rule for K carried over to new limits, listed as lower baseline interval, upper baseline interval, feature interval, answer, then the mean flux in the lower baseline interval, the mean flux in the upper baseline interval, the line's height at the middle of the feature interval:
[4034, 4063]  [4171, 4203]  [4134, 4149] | 0.7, 238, 226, 230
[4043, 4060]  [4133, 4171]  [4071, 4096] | 0.0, 248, 228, 241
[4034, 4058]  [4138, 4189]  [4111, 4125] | 0.0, 243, 231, 236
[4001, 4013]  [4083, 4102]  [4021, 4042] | 0.8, 240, 242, 241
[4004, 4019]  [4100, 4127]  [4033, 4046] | 0.8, 249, 233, 244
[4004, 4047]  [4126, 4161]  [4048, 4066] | -0.5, 240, 219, 234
